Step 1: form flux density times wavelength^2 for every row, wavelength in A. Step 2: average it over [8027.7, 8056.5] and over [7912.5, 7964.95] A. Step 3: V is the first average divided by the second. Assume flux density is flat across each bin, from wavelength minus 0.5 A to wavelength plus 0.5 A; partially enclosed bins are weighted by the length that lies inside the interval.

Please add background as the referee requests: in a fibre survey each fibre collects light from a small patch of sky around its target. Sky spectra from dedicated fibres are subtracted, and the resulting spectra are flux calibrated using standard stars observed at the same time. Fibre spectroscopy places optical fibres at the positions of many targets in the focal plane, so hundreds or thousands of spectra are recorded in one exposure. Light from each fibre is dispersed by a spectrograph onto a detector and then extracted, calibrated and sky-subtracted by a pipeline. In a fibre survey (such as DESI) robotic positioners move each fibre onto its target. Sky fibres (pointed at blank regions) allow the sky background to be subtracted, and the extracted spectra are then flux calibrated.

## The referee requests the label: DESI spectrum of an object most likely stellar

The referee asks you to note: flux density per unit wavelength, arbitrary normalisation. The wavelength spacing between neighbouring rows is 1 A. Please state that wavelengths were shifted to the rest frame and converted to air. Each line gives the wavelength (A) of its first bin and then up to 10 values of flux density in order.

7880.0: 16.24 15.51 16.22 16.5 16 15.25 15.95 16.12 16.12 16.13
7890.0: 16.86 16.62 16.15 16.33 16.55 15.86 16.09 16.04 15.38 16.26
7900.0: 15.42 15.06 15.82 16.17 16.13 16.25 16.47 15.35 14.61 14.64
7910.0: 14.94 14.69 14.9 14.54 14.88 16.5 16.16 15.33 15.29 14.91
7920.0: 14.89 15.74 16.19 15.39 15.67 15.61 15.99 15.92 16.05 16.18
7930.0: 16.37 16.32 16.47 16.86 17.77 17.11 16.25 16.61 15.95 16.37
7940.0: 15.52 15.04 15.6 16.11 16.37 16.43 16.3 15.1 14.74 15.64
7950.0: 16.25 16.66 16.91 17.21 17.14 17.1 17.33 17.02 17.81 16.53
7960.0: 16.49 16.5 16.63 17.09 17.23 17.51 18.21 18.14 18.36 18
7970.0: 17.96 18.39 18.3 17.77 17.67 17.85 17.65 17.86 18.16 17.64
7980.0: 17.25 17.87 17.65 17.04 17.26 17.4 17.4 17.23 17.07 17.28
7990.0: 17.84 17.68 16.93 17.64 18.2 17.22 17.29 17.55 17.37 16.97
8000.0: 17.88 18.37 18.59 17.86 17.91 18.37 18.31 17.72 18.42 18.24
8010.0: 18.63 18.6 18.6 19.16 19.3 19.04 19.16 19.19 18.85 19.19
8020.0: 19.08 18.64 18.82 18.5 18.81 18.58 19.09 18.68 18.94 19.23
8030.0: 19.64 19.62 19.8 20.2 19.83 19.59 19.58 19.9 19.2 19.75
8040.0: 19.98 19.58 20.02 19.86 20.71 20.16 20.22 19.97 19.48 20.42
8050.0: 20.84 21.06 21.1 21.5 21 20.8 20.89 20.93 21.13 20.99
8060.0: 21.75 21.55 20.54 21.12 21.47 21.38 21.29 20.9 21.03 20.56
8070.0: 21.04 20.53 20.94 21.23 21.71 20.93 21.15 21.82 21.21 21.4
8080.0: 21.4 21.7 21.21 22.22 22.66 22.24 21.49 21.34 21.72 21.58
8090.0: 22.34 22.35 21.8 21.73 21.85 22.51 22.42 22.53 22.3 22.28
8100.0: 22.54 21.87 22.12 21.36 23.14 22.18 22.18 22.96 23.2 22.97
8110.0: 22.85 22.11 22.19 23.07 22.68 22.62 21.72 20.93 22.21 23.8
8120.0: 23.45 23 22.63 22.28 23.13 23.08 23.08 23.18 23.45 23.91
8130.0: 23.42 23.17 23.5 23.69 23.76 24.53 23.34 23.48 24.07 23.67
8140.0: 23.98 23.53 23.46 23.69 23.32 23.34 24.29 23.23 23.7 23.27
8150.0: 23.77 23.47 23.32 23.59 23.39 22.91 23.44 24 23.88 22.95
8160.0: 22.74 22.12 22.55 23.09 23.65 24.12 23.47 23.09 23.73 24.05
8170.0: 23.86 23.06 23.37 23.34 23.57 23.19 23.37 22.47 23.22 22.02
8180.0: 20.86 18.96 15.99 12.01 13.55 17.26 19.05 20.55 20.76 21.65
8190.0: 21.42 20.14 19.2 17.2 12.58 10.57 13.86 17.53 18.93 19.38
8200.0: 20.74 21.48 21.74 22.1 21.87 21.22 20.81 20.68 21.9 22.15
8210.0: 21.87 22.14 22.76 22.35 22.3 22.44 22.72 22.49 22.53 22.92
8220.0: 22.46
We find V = 1.3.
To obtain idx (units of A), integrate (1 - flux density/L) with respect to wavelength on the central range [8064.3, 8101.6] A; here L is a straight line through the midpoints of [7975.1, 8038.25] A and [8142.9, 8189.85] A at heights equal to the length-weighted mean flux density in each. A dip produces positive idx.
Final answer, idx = -2.7 A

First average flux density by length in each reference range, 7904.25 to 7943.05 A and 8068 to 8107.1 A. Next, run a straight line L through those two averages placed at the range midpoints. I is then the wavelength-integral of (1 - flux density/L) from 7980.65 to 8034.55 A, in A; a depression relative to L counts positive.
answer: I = 1.5 A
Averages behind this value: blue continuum 15.8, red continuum 21.8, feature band 18.3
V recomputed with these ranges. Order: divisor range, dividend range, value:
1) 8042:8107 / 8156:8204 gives 0.99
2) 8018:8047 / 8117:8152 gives 1.23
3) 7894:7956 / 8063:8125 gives 1.44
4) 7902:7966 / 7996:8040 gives 1.19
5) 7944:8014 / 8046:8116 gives 1.27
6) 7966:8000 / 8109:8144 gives 1.36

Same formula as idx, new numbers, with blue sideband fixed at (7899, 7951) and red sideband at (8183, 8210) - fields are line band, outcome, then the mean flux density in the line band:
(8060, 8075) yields -3.07 A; 21.1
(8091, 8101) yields -2.43 A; 22.2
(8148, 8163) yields -3.77 A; 23.3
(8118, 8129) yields -2.96 A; 23.1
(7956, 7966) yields -0.51 A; 17.1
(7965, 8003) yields -2.75 A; 17.7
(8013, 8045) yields -4.35 A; 19.4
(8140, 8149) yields -2.50 A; 23.6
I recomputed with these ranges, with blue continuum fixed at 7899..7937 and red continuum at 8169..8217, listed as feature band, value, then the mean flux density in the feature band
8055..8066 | -1.8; 21.2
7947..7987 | -1.7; 17.3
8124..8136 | -2.6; 23.5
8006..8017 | -0.9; 18.7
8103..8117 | -2.6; 22.5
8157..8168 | -1.9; 23.2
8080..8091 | -1.9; 21.9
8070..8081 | -1.7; 21.2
